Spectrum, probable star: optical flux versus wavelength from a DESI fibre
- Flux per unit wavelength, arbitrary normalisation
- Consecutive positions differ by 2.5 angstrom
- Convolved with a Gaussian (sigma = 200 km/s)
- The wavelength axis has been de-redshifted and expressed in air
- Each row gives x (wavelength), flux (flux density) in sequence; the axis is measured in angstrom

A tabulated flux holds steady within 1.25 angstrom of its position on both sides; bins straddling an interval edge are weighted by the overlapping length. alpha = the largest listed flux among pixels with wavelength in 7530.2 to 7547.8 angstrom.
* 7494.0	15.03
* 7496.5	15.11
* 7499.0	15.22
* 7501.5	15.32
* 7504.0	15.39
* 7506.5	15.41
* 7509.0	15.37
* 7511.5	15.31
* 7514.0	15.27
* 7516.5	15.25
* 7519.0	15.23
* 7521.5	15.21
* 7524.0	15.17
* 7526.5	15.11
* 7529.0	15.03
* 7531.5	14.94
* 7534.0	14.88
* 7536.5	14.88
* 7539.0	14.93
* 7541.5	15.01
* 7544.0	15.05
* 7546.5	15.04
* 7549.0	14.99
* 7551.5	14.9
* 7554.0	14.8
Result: 15.05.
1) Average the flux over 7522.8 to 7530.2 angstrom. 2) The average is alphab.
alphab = 15.1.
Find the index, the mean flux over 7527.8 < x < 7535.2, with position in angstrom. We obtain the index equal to 14.9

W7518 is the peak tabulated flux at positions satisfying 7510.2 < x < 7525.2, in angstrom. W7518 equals 15.31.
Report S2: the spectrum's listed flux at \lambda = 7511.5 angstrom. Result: 15.31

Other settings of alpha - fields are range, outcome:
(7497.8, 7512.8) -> 15.41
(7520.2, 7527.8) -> 15.21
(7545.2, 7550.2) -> 15.04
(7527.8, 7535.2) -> 15.03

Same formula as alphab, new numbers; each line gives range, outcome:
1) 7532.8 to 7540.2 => 14.9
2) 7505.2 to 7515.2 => 15.3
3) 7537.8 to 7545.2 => 15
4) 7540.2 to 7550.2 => 15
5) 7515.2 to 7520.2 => 15.2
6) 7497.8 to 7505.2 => 15.3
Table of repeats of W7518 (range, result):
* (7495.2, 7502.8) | 15.32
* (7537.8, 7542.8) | 15.01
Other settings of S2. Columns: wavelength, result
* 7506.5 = 15.41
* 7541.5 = 15.01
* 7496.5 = 15.11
